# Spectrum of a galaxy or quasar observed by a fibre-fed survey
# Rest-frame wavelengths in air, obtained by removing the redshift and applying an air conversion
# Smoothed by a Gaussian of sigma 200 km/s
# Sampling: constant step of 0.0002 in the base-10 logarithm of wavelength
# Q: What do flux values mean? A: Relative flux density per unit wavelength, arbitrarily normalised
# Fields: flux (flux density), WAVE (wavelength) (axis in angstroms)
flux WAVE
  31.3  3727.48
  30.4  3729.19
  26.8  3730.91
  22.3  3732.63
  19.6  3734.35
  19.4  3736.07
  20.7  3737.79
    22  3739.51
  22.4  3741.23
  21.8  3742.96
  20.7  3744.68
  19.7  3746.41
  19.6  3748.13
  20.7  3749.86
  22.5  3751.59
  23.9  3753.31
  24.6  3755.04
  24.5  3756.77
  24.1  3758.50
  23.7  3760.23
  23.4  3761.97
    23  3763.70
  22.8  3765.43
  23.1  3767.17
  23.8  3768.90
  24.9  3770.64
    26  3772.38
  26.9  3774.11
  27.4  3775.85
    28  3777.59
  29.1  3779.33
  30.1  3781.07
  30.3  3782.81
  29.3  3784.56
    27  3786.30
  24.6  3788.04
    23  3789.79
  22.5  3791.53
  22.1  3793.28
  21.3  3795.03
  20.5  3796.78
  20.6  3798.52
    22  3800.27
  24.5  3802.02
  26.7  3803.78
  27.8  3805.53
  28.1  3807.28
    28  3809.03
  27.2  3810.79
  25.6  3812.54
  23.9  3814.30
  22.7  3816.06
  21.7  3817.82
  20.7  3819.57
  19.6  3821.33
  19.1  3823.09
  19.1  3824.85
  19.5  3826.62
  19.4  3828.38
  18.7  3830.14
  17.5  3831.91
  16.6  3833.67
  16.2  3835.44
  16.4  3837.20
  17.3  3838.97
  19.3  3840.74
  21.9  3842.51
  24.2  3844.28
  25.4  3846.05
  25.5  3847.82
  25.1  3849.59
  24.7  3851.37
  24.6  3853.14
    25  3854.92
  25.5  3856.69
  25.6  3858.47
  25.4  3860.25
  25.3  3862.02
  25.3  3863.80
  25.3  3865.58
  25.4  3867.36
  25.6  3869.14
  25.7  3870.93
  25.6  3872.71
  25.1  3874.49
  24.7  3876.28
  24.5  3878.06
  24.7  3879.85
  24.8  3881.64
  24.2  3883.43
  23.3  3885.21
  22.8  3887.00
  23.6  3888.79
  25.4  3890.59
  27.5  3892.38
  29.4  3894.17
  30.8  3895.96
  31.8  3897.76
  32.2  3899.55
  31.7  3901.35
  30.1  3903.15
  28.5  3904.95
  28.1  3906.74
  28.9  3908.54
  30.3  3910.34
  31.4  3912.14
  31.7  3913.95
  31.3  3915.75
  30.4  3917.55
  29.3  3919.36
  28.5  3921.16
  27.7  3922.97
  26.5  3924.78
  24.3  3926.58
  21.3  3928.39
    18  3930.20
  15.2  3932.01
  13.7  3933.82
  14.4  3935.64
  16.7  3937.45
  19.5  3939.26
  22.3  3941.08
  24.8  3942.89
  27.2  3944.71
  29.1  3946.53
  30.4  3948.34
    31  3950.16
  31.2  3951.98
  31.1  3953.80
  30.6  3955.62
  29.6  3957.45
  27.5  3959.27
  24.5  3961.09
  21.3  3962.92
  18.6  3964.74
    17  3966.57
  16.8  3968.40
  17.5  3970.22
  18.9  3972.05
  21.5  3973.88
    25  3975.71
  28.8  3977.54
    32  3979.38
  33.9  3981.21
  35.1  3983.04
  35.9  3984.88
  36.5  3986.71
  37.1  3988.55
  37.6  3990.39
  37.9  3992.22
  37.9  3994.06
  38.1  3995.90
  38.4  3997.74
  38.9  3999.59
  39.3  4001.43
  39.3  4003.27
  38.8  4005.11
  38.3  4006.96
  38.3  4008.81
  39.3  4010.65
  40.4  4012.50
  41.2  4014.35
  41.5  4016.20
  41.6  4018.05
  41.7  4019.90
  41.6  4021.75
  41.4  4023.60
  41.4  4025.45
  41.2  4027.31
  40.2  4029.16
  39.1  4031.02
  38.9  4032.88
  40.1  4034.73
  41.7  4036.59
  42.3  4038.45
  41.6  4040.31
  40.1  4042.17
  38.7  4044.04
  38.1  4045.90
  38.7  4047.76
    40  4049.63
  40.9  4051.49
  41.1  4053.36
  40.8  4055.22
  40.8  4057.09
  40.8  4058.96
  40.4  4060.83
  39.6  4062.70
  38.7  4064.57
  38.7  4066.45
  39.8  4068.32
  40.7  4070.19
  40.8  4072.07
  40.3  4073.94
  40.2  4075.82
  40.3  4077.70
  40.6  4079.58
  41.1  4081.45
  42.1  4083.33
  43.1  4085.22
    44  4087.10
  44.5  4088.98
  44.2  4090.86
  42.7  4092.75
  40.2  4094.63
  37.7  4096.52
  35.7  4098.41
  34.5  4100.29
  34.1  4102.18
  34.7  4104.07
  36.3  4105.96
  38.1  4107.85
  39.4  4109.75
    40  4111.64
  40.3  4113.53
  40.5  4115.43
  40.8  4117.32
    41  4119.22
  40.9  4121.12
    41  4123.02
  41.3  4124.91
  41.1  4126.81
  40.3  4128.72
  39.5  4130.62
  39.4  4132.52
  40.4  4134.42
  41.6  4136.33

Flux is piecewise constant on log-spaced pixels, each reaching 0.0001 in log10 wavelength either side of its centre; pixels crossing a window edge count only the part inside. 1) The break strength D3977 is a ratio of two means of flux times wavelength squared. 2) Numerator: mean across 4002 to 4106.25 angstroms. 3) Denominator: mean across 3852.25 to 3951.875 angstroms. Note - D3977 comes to 1.7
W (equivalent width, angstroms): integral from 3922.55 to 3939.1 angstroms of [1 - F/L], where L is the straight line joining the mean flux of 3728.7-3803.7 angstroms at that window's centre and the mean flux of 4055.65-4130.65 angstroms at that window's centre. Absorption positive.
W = 6.4 angstroms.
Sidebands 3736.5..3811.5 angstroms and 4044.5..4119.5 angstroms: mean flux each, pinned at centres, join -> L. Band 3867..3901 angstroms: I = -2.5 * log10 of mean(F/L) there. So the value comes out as 0.14 mag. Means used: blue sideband 24.3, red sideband 39.9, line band 26.3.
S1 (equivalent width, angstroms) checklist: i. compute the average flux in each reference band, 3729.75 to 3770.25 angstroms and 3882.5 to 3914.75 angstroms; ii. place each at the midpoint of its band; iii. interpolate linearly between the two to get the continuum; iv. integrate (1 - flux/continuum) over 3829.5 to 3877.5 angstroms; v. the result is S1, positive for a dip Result 6.41 angstroms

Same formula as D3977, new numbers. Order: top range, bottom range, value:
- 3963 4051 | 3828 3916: 1.52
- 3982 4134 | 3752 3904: 1.83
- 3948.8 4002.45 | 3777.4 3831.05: 1.38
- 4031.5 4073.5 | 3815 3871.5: 2.01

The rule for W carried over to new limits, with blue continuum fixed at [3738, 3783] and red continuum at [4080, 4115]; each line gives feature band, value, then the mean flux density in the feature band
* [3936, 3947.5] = 3.4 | 22.9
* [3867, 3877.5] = 1.4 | 25.3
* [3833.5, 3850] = 4.1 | 20.9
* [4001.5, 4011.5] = -1.0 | 38.9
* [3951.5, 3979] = 7.8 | 24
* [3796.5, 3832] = 5.1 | 22.7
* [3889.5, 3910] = 0.7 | 29.5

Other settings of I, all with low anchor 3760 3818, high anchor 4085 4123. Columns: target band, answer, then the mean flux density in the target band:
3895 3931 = 0.08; 28.7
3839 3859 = 0.17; 23.9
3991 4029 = -0.13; 39.8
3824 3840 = 0.45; 17.9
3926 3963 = 0.32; 24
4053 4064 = -0.08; 40.5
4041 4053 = -0.07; 39.5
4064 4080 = -0.05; 40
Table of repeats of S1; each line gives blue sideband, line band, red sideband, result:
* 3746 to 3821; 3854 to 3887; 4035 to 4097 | 5.0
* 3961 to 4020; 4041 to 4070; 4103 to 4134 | -2.8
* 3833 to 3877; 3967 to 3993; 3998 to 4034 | 5.1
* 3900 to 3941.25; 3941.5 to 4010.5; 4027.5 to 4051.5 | 3.4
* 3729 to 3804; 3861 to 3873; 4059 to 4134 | 1.4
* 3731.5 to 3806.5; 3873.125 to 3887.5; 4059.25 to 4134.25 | 2.4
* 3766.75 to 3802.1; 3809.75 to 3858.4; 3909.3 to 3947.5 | 6.3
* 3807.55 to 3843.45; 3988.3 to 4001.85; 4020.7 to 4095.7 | -1.1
